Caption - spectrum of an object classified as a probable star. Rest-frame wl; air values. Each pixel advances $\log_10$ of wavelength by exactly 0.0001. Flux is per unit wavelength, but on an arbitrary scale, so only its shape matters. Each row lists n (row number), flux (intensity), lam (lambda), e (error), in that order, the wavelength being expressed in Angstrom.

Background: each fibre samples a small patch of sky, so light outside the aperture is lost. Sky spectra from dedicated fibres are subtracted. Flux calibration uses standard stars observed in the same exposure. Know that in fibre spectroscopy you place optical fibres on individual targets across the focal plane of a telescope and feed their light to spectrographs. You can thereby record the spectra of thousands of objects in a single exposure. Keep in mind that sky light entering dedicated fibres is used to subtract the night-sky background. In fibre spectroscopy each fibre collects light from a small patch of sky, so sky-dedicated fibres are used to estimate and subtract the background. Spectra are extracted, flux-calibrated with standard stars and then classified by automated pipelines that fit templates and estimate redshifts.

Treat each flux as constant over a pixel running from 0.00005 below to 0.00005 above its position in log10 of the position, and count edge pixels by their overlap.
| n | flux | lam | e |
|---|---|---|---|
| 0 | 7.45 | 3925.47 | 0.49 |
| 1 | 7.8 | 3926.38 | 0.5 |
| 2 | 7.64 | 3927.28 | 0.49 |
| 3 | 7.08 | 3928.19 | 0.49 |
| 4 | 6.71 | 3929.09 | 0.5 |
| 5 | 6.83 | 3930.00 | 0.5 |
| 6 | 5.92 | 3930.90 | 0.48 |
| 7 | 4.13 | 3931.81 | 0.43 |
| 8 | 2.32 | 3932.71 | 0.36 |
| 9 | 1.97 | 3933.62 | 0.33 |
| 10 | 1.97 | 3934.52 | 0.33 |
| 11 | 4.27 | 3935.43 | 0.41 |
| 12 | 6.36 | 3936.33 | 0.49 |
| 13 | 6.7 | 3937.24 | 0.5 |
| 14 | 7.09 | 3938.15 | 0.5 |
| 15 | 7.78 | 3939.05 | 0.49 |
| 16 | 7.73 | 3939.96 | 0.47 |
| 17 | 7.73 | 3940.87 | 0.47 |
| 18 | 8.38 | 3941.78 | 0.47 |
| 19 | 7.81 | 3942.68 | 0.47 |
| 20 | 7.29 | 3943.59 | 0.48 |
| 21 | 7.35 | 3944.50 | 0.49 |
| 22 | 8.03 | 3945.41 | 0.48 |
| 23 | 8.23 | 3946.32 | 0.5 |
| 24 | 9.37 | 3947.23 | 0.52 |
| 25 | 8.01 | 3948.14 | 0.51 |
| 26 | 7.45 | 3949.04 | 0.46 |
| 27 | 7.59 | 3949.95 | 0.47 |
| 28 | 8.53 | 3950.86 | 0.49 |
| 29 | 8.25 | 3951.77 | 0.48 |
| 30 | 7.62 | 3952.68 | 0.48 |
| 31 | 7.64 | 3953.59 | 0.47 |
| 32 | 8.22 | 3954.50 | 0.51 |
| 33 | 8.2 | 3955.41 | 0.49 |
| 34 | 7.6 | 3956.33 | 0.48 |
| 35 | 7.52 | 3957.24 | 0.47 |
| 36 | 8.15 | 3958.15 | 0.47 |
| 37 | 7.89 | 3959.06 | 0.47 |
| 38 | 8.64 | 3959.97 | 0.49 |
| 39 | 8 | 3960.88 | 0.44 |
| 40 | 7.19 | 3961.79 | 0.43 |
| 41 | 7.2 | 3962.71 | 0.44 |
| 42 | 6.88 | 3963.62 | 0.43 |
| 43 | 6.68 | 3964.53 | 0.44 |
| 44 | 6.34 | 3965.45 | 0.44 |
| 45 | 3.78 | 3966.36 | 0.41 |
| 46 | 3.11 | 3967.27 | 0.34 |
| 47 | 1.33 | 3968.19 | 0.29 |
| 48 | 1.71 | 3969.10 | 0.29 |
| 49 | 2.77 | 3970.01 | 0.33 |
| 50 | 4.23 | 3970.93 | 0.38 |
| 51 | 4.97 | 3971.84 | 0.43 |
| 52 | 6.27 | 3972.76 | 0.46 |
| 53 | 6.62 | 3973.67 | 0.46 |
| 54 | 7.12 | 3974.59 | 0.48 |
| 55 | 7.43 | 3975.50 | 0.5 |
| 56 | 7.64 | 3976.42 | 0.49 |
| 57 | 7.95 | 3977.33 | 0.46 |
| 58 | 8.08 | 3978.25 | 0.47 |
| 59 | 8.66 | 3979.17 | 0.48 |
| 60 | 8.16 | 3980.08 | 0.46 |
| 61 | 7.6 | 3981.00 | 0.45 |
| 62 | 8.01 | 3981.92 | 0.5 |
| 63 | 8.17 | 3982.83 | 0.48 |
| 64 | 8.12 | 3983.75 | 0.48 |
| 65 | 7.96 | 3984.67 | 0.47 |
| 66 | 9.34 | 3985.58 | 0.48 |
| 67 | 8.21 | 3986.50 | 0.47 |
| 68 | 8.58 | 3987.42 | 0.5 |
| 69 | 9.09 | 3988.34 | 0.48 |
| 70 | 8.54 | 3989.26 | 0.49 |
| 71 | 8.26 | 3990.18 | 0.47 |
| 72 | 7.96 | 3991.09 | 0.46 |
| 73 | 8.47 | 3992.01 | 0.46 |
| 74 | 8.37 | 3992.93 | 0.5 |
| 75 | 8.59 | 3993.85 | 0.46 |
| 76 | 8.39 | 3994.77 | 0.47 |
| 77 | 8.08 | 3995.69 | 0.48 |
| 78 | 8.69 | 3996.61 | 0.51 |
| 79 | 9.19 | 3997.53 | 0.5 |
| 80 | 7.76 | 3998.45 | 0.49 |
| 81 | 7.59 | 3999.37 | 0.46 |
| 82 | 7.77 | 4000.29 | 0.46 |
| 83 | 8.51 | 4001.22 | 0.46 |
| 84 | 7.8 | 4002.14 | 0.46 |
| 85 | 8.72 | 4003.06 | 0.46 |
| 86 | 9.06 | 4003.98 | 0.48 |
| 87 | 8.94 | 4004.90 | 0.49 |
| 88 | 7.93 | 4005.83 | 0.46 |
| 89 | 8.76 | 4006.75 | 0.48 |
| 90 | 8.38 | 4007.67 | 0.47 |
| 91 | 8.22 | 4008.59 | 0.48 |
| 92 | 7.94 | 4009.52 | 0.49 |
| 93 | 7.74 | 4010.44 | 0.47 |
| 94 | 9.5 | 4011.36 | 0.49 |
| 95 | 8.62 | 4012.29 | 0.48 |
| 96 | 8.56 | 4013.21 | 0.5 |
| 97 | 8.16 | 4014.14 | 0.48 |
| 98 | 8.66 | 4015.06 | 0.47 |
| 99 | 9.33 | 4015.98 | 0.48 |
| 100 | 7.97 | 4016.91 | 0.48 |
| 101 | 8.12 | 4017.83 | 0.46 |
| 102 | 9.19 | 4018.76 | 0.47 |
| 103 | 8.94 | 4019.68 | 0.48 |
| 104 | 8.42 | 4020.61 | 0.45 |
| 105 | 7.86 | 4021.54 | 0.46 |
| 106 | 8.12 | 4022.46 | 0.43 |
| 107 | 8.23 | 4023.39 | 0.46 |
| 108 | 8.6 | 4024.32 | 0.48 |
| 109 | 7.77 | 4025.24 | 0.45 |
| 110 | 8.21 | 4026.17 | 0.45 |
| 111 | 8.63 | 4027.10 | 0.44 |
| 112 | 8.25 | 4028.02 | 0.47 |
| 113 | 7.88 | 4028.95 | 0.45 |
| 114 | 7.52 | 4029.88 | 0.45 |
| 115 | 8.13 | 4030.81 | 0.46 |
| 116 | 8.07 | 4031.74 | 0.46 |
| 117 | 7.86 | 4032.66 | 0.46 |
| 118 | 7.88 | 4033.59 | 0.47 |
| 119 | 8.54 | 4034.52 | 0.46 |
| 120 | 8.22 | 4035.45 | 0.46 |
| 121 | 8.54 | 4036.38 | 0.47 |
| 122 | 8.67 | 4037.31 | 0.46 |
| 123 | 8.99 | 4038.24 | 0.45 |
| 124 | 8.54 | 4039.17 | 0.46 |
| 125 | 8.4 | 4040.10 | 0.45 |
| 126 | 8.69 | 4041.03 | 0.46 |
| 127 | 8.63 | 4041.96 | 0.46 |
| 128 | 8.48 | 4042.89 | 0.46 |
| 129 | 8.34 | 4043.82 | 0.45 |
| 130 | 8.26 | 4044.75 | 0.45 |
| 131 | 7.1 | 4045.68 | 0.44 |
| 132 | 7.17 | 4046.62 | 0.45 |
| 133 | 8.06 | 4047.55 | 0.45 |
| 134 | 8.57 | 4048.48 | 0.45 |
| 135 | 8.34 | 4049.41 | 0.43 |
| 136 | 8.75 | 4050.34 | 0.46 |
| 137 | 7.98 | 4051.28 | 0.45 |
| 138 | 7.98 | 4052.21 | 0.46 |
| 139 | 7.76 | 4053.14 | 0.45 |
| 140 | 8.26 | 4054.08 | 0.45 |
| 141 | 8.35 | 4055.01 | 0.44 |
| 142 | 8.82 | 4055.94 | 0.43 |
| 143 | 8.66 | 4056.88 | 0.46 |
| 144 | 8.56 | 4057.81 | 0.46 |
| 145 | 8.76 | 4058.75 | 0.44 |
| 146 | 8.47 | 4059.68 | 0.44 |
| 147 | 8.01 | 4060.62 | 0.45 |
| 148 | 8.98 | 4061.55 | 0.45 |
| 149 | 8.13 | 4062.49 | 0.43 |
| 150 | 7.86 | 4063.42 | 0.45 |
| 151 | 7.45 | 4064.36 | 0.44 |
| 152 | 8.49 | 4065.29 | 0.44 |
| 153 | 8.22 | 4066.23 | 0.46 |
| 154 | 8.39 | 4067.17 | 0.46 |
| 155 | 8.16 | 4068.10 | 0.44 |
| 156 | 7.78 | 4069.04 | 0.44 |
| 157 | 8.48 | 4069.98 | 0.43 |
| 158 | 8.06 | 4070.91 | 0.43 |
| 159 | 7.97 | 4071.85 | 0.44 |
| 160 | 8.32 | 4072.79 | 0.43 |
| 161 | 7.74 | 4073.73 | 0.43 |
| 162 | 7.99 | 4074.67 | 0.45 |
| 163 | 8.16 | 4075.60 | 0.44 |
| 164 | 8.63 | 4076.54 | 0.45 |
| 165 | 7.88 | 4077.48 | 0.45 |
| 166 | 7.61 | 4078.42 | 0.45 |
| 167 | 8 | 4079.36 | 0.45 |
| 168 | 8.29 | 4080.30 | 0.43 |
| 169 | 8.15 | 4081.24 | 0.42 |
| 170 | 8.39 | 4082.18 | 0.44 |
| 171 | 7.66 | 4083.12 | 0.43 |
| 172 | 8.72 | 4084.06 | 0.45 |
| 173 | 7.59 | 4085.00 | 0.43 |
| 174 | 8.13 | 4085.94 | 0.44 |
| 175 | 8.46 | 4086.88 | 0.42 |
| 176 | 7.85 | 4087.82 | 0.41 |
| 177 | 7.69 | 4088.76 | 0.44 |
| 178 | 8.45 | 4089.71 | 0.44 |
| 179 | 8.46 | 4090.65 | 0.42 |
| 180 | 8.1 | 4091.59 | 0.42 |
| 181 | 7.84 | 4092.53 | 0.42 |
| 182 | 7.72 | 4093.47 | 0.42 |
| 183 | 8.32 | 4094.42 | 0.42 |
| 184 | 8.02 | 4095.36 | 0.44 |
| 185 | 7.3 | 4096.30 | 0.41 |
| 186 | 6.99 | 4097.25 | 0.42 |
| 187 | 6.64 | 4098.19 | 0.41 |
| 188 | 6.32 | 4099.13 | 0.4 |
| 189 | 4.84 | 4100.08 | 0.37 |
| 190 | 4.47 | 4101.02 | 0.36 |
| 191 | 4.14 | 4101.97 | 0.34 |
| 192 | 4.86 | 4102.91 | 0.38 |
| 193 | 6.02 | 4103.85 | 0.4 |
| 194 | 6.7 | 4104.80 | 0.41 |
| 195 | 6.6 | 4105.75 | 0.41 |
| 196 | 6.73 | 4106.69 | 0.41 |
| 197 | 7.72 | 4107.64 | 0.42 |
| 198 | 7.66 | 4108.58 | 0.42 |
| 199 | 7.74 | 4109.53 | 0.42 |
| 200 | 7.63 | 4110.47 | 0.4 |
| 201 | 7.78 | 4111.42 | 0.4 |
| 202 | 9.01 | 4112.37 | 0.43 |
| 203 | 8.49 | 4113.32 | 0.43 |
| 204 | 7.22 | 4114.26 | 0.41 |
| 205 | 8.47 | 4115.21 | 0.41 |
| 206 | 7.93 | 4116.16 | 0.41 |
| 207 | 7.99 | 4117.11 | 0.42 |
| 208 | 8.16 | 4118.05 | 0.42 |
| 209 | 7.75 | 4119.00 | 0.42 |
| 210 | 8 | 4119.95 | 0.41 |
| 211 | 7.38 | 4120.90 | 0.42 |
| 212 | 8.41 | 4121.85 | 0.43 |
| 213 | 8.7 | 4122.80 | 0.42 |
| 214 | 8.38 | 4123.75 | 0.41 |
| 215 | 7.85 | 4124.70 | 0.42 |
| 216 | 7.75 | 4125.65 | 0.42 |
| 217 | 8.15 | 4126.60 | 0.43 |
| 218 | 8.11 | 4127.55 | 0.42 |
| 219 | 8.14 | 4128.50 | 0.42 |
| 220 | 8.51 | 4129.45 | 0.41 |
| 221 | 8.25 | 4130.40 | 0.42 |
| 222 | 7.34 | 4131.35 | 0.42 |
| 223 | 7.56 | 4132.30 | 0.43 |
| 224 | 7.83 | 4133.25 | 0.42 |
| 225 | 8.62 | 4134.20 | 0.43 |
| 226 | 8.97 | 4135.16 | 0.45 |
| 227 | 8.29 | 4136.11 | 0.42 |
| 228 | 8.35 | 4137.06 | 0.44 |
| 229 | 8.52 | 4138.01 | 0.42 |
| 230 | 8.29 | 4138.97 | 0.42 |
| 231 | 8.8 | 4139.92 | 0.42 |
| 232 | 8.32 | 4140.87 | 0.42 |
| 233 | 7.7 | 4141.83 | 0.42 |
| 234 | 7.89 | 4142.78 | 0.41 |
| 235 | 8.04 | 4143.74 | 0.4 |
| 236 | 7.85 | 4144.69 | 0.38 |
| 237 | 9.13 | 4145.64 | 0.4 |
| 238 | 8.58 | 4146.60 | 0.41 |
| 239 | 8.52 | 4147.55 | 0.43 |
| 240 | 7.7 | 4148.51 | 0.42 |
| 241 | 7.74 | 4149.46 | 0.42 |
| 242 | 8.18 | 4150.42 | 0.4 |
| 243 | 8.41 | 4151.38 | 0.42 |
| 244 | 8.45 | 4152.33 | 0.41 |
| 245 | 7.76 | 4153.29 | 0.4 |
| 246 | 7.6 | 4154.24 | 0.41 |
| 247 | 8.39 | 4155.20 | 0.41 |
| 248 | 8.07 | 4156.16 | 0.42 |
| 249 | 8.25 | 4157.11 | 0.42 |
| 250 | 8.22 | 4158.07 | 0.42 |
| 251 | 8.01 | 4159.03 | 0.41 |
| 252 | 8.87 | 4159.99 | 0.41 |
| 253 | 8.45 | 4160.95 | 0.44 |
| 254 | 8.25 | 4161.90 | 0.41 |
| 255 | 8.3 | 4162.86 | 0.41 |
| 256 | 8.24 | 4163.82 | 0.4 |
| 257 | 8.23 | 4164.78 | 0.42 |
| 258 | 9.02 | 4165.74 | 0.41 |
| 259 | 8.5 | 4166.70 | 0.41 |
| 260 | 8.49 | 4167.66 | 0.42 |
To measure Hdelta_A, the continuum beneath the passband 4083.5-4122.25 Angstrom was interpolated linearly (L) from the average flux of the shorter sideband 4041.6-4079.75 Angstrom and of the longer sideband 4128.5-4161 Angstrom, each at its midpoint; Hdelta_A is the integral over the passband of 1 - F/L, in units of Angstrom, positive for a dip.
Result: 3.7 Angstrom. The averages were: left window 8.18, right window 8.21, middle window 7.42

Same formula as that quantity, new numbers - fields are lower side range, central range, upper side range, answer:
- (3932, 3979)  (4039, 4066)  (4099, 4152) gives -3.8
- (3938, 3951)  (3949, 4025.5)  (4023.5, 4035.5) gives 3.0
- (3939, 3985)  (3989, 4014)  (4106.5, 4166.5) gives -3.5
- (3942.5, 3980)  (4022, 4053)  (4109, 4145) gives -3.1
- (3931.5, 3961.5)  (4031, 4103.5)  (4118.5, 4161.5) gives -1.6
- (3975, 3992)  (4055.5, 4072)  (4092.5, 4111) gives -2.6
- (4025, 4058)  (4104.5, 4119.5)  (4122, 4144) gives 0.9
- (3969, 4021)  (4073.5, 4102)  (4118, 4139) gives 1.7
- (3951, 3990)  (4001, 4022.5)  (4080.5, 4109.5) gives -4.1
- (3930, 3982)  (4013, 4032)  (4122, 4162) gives -2.9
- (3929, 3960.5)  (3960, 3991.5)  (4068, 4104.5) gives 1.3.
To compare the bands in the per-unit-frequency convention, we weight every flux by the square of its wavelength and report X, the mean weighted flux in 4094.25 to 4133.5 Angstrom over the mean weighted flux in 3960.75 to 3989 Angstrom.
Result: 1.2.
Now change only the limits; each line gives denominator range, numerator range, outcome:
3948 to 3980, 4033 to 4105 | 1.24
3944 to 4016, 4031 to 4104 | 1.08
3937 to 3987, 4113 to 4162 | 1.24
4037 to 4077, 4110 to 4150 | 1.02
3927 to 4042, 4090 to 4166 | 1.11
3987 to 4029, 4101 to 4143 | 0.98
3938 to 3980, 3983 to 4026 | 1.23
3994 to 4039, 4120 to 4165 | 1.04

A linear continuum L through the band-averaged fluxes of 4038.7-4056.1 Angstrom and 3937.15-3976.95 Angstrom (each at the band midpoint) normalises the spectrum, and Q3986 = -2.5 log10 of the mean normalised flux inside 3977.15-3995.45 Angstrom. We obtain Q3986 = -0.14 mag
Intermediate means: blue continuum 6.91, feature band 8.33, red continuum 8.23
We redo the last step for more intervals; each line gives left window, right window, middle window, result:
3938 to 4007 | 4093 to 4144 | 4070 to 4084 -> -0.07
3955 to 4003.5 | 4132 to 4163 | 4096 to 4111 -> 0.24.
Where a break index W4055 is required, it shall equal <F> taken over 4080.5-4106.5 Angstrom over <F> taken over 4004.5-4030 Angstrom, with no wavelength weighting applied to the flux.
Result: 0.9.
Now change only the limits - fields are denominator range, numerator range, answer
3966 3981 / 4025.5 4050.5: 1.45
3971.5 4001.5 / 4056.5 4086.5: 1.02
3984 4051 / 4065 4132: 0.92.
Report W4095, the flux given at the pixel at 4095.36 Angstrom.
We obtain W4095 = 8.02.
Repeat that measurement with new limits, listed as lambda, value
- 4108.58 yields 7.66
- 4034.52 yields 8.54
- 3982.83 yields 8.17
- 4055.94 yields 8.82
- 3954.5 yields 8.22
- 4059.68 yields 8.47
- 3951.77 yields 8.25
